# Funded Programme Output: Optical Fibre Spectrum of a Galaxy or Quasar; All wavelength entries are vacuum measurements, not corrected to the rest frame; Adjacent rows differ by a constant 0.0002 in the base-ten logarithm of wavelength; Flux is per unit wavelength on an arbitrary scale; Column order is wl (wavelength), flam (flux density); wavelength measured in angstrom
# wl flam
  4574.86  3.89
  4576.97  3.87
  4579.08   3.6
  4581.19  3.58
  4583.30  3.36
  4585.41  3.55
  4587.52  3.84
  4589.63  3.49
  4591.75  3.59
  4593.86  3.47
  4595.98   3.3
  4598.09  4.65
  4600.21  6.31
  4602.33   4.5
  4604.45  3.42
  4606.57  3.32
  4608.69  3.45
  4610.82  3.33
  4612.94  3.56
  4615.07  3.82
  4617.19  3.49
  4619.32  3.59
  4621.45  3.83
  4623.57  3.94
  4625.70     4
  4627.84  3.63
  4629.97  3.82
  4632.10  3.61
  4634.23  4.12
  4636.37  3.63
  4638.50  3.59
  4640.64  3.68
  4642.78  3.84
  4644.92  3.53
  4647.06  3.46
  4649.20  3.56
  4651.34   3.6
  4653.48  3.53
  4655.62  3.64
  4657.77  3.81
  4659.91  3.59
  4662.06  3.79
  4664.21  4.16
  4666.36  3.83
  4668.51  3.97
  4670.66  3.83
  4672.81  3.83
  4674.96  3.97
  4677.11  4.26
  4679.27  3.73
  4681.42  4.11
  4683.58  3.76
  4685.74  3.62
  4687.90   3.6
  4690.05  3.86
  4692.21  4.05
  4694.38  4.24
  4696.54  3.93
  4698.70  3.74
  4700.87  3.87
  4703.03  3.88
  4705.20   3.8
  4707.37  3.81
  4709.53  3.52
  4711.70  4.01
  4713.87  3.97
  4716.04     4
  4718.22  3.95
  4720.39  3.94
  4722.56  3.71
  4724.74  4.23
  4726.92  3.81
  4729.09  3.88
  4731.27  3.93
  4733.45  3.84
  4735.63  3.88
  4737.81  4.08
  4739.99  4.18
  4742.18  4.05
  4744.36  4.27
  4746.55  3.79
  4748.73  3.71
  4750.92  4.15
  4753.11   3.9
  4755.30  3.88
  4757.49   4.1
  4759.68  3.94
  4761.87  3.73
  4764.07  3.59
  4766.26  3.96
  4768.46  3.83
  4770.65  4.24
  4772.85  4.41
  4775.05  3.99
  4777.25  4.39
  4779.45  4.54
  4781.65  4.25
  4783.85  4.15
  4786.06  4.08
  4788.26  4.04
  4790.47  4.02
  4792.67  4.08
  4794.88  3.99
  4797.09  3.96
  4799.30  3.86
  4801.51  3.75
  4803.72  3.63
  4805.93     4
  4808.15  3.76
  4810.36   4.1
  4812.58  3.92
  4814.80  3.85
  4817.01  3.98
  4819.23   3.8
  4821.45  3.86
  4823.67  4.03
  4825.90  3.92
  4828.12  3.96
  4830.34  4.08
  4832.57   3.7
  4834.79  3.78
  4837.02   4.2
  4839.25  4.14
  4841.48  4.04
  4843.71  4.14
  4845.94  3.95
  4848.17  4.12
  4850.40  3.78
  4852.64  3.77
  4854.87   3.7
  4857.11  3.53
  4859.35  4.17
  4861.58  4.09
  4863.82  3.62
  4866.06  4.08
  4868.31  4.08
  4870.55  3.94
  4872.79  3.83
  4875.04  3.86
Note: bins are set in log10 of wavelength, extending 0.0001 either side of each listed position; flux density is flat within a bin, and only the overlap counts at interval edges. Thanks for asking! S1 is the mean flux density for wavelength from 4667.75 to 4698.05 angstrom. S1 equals 3.91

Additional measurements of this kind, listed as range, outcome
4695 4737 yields 3.88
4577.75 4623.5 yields 3.77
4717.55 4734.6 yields 3.91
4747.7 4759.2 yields 3.95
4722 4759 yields 3.97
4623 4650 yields 3.72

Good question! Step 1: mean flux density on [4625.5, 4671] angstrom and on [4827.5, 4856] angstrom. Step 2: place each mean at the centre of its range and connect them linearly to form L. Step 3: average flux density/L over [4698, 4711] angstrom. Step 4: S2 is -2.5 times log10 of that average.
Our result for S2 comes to 0.00 mag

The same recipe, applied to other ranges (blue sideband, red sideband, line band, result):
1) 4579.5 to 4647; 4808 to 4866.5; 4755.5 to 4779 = -0.041 mag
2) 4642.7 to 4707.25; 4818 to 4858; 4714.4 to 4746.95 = -0.034 mag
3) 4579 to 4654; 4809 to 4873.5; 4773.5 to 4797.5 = -0.070 mag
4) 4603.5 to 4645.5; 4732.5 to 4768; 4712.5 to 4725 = -0.022 mag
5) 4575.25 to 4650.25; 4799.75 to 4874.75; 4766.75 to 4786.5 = -0.089 mag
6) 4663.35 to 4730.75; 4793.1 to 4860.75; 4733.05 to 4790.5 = -0.036 mag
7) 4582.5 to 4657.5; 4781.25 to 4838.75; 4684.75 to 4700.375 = -0.011 mag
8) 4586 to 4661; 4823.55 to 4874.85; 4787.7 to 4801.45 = -0.021 mag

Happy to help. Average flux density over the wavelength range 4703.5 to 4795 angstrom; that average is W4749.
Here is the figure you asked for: 3.99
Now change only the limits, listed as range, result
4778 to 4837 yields 3.97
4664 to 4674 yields 3.9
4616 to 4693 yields 3.77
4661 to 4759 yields 3.92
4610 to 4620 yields 3.56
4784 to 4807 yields 3.95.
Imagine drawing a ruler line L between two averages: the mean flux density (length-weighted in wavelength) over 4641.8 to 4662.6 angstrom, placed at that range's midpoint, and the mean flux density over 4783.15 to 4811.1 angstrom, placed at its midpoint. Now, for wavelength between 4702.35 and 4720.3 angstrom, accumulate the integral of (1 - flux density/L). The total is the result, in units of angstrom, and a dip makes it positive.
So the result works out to -0.5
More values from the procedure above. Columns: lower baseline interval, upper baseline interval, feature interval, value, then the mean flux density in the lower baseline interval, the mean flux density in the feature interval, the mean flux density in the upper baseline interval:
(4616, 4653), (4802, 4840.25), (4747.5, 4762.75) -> -0.30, 3.7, 3.92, 3.92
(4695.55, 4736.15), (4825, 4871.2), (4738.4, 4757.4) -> -0.51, 3.88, 4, 3.94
